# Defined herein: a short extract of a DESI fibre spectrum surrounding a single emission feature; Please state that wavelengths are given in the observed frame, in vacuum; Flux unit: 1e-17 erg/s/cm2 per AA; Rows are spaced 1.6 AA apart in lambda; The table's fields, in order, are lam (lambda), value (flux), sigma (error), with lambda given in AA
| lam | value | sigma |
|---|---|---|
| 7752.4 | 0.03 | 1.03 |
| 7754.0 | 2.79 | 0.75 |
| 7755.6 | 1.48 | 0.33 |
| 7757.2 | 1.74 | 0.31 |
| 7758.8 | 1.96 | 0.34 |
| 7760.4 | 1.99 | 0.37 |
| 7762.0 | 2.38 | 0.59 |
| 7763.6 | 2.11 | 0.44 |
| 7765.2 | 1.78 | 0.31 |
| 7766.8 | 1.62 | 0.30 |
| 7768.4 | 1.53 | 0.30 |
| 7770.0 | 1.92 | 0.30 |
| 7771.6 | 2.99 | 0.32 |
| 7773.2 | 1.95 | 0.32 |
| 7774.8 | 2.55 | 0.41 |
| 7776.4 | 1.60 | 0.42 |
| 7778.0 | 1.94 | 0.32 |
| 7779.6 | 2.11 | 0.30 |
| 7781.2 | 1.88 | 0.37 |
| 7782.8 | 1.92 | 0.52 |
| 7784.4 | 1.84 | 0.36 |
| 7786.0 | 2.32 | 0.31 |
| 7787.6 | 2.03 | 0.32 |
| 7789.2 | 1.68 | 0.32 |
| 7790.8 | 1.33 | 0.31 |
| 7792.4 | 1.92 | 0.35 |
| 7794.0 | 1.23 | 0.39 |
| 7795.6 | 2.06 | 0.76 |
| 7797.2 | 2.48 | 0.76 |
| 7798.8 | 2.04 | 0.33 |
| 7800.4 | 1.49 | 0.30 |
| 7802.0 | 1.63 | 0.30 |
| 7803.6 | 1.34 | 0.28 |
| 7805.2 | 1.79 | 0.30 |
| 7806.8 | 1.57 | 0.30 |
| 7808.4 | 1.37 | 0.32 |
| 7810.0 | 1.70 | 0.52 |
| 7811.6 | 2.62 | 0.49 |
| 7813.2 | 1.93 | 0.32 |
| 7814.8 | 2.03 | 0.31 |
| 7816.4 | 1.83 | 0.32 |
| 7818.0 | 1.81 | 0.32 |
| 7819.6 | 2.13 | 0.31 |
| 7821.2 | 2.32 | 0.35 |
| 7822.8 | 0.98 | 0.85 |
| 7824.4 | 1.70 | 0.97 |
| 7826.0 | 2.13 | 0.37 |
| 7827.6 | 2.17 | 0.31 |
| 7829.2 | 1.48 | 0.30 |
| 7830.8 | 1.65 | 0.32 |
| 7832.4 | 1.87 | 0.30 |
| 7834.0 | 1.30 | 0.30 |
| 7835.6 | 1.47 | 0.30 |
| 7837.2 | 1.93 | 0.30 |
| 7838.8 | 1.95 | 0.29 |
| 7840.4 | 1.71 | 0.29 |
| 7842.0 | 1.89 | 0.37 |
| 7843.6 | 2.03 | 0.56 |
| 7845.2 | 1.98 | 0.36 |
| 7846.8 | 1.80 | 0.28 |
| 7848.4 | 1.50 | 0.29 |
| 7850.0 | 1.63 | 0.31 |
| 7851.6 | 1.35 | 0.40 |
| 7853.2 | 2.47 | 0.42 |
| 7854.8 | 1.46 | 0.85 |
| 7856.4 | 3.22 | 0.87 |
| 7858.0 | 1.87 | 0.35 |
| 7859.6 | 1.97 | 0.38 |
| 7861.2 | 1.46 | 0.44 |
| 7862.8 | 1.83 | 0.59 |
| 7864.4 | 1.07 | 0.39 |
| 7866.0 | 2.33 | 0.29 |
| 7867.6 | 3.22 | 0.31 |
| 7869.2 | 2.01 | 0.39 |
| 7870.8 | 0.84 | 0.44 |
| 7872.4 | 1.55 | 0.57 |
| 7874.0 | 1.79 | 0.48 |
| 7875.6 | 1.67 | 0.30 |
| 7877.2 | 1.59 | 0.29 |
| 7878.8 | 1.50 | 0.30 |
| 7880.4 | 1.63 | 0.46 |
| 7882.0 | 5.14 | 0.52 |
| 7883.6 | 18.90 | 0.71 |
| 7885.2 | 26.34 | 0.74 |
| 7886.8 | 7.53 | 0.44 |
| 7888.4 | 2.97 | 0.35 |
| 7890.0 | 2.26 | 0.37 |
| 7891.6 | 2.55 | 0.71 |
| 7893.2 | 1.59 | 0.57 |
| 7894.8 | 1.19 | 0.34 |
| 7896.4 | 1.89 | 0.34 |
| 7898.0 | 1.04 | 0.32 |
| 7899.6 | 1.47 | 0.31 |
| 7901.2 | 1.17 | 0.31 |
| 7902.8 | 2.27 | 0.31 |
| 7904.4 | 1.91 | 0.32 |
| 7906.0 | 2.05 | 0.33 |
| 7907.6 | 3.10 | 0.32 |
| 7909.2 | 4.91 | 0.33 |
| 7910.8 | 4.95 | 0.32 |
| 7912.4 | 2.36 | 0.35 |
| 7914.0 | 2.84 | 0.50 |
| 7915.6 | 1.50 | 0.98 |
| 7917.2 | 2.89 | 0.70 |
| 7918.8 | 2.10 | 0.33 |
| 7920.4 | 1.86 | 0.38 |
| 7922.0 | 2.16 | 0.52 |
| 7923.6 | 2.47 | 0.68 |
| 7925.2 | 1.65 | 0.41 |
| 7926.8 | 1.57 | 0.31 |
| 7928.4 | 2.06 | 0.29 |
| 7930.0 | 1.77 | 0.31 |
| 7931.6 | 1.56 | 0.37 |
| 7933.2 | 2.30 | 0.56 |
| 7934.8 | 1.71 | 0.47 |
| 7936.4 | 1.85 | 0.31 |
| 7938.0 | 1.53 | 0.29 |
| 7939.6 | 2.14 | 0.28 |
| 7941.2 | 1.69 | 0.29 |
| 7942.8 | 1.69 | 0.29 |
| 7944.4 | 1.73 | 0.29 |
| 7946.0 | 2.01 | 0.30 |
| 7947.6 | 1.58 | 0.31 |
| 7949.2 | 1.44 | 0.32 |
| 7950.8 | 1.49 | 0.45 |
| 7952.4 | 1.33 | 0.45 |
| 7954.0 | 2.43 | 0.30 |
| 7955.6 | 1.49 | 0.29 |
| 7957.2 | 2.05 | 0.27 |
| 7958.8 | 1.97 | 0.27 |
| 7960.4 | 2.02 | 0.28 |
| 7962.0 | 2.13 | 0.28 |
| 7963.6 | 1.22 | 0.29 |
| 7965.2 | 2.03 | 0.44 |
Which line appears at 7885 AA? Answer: H-alpha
